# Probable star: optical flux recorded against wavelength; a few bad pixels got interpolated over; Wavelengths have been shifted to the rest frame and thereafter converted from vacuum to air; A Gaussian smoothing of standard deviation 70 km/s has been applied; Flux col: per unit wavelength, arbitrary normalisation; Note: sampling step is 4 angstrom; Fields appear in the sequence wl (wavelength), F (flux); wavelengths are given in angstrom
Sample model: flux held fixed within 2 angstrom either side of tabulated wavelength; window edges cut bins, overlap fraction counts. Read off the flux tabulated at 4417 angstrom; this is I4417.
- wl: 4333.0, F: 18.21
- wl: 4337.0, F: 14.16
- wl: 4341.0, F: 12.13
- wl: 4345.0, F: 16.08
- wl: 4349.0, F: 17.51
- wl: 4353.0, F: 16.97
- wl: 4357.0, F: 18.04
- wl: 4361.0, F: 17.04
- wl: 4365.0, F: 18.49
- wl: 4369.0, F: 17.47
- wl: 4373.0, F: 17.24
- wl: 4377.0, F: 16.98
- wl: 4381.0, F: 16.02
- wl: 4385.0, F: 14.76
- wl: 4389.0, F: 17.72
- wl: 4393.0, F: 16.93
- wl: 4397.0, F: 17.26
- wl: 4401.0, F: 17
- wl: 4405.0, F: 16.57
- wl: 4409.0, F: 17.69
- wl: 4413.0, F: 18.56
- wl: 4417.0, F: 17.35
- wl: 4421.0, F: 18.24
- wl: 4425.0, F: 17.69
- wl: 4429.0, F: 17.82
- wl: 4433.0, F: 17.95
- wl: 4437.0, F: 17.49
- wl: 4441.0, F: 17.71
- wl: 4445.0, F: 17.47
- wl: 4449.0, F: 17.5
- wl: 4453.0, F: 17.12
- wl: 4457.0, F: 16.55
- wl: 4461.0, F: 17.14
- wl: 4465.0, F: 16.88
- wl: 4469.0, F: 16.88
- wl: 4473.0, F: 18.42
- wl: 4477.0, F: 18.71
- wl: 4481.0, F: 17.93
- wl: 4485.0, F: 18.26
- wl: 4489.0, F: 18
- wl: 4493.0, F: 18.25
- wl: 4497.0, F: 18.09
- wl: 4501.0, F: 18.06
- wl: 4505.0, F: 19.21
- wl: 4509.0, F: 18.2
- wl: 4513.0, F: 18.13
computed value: 17.35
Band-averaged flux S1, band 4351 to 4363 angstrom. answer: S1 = 17.3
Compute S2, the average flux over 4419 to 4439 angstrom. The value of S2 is 17.8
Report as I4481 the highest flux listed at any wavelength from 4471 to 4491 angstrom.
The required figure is 18.71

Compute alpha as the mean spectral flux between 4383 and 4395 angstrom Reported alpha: 16.5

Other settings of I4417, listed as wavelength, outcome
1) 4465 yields 16.88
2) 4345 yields 16.08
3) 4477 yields 18.71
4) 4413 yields 18.56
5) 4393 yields 16.93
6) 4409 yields 17.69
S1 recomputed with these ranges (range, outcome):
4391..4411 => 17.1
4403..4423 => 17.7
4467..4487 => 18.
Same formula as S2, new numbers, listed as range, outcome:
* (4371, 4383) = 16.7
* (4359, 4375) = 17.6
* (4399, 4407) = 16.8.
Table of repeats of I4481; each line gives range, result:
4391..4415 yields 18.56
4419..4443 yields 18.24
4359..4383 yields 18.49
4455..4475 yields 18.42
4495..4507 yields 19.21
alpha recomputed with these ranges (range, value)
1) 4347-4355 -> 17.2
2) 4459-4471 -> 17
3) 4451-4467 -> 16.9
